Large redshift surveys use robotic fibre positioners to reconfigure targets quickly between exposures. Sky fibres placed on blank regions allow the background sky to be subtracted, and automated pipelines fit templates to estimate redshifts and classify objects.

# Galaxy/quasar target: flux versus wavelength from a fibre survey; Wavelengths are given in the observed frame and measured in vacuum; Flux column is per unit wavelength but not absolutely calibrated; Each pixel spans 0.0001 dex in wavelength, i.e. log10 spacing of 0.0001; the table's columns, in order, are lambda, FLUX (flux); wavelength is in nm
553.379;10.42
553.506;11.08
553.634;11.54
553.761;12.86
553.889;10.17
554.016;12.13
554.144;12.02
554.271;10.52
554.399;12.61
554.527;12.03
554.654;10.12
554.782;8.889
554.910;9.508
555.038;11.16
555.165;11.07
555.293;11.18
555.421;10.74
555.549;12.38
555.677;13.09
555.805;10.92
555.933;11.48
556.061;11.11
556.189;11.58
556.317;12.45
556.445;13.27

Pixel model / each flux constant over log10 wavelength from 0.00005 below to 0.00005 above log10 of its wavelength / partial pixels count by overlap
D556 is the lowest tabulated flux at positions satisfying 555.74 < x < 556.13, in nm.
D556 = 10.92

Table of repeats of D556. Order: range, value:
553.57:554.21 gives 10.17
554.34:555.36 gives 8.889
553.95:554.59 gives 10.52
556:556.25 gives 11.11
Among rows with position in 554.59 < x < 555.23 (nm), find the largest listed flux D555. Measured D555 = 11.16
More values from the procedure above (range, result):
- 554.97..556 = 13.09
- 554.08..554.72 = 12.61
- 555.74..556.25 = 11.58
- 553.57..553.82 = 12.86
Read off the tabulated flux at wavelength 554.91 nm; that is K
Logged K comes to 9.508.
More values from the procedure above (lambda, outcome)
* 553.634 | 11.54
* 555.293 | 11.18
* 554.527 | 12.03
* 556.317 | 12.45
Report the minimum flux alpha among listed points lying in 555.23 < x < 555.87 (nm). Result 10.74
